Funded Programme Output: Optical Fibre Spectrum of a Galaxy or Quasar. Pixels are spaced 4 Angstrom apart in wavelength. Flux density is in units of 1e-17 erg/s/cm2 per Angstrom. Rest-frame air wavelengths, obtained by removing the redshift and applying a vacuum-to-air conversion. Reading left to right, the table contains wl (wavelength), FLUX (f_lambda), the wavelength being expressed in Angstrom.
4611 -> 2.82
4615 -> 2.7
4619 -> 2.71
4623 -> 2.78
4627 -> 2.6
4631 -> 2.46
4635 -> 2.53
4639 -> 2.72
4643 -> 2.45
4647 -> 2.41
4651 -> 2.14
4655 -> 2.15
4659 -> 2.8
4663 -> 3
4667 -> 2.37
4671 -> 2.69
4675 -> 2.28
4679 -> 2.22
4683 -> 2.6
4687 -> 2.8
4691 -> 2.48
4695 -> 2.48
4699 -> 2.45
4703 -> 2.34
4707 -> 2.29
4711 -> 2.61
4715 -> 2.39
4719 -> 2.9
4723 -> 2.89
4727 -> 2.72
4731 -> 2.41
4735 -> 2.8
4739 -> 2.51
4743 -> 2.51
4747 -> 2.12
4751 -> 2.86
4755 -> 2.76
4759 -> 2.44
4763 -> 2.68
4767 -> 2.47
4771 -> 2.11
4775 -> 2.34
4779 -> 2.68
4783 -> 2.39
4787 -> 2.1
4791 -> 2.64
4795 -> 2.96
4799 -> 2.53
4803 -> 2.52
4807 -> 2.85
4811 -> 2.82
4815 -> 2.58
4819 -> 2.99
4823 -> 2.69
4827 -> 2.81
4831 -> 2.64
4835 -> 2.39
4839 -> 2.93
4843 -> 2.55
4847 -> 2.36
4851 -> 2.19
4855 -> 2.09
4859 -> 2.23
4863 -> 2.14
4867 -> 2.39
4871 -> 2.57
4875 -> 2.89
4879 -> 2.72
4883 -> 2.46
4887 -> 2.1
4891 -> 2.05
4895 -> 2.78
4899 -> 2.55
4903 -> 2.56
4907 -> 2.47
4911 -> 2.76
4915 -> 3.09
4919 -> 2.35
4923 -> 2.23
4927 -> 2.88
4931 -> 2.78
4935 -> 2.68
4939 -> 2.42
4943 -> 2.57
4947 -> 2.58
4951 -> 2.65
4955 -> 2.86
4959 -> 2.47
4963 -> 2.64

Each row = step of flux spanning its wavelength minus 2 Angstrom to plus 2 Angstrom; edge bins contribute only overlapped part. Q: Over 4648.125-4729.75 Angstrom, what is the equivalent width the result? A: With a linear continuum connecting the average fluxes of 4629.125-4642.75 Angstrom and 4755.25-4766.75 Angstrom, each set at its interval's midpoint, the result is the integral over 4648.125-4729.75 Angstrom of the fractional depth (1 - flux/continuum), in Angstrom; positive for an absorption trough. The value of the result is 1.2 Angstrom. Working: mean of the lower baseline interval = 2.56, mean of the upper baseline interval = 2.58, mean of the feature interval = 2.53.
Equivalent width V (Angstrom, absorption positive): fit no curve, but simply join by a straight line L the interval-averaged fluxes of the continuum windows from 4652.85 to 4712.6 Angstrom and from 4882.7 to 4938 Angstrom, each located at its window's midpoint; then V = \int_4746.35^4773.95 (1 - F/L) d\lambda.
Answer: 0.2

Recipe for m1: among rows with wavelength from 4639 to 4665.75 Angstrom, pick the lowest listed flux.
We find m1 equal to 2.14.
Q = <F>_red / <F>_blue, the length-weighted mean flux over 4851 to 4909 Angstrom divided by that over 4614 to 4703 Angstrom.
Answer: 0.96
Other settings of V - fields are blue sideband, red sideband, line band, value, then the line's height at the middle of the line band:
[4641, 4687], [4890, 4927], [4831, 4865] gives 2.3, 2.55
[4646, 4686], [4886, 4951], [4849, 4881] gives 1.8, 2.54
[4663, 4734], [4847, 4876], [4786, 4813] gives -2.6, 2.42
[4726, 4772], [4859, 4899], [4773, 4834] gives -3.2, 2.5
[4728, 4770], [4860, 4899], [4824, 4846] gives -1.5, 2.49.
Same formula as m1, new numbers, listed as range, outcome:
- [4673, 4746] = 2.22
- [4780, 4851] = 2.1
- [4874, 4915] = 2.05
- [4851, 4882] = 2.09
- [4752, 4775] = 2.11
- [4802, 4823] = 2.52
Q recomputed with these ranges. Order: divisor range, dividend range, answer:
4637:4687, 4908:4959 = 1.06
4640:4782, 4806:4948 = 1.02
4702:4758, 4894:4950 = 1.01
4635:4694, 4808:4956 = 1.02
